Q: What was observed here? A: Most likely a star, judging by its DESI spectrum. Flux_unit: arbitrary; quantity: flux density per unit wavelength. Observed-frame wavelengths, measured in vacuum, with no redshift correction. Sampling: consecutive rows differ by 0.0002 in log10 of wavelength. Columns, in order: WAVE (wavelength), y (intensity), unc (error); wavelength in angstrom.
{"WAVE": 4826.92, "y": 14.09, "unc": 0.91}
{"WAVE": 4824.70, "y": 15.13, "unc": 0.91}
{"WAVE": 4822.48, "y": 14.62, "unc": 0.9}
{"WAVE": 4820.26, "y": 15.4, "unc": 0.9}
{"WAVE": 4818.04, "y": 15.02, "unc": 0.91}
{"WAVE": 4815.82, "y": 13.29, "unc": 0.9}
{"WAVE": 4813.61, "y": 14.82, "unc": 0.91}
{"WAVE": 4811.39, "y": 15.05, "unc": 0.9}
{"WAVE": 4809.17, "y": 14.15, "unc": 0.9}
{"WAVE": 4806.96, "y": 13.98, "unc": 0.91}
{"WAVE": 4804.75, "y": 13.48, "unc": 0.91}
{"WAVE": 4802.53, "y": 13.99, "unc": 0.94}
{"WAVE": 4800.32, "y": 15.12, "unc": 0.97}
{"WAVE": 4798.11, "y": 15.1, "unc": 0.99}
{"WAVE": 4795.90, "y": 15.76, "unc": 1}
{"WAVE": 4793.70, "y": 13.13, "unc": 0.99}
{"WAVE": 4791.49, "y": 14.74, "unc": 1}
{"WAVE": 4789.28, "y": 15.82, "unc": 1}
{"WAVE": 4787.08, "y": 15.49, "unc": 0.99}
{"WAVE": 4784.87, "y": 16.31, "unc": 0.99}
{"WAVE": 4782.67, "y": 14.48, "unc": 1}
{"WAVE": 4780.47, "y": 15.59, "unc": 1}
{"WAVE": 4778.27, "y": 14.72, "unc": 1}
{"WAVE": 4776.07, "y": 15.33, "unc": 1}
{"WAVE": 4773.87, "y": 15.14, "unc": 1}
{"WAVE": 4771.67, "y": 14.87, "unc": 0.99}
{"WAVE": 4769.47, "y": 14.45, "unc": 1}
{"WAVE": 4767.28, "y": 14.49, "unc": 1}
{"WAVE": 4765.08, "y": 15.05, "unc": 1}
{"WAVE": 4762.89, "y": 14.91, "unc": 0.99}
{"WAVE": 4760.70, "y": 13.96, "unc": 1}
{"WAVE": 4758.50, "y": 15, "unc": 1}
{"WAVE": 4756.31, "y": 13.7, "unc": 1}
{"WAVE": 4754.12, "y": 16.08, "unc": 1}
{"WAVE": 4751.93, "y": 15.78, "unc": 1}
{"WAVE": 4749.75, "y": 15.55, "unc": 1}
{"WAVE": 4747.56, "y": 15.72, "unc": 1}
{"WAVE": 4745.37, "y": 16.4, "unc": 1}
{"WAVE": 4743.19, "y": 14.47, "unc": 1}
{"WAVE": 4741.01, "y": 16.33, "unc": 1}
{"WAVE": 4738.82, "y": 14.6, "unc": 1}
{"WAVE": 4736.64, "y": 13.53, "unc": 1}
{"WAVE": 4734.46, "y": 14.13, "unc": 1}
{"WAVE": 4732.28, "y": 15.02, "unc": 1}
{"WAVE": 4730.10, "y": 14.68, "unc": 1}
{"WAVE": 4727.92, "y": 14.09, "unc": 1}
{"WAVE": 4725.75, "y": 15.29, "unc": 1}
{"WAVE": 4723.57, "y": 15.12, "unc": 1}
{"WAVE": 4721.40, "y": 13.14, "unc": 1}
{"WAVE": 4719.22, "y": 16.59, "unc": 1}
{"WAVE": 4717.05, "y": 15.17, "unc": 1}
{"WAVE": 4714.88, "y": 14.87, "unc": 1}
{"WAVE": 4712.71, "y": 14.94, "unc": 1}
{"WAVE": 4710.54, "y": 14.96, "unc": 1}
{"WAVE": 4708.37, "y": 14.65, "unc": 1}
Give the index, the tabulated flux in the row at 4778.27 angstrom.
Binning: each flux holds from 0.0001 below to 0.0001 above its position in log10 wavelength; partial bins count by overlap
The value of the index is 14.72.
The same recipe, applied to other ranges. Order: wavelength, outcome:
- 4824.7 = 15.13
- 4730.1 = 14.68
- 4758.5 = 15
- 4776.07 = 15.33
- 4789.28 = 15.82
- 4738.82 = 14.6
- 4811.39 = 15.05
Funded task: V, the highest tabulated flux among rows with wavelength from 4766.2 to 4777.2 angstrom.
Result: 15.33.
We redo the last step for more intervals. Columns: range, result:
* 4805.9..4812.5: 15.05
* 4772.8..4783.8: 15.59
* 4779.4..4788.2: 16.31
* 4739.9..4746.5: 16.4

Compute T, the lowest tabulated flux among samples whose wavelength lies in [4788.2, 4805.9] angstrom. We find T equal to 13.13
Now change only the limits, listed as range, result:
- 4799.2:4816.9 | 13.29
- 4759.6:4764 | 13.96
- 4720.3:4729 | 13.14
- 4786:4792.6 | 14.74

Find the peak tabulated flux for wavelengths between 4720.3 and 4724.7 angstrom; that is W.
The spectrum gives 15.12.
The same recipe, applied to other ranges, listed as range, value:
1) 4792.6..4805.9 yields 15.76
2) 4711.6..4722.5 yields 16.59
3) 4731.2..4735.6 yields 15.02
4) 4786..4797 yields 15.82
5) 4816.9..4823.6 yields 15.4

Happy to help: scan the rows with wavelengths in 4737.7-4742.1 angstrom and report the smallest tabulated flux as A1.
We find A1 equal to 14.6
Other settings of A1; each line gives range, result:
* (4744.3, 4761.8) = 13.7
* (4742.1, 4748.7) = 14.47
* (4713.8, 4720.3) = 14.87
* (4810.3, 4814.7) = 14.82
